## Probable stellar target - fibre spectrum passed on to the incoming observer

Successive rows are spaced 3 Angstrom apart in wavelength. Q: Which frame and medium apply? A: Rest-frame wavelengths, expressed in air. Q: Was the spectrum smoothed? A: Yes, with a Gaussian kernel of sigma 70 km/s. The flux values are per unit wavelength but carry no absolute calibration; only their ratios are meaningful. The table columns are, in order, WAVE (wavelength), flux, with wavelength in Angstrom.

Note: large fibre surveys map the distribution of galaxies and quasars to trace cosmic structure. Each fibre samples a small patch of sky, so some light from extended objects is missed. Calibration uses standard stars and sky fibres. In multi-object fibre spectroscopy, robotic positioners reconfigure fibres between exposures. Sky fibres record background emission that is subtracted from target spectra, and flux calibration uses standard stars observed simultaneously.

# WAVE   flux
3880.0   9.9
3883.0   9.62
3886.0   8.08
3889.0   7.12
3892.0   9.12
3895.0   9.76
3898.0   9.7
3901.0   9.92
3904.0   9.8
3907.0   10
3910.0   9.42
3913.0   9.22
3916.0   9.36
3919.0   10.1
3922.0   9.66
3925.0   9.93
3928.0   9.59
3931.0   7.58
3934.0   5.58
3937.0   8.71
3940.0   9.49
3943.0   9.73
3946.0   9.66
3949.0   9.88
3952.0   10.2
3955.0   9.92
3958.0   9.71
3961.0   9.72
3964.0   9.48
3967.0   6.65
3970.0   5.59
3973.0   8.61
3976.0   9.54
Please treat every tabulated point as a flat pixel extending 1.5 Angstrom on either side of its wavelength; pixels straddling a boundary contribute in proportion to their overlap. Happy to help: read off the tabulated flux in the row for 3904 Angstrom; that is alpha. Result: 9.8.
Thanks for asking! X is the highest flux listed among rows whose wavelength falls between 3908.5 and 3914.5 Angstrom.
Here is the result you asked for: 9.42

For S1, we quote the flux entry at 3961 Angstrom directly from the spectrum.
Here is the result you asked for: 9.72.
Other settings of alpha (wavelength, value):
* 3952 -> 10.2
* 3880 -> 9.9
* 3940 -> 9.49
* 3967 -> 6.65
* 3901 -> 9.92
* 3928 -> 9.59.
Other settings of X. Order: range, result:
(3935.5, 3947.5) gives 9.73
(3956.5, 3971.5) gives 9.72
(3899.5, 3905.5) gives 9.92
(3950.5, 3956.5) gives 10.2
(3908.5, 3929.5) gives 10.1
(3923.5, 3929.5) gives 9.93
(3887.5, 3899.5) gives 9.76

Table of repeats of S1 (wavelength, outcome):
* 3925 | 9.93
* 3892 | 9.12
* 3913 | 9.22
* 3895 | 9.76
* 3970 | 5.59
